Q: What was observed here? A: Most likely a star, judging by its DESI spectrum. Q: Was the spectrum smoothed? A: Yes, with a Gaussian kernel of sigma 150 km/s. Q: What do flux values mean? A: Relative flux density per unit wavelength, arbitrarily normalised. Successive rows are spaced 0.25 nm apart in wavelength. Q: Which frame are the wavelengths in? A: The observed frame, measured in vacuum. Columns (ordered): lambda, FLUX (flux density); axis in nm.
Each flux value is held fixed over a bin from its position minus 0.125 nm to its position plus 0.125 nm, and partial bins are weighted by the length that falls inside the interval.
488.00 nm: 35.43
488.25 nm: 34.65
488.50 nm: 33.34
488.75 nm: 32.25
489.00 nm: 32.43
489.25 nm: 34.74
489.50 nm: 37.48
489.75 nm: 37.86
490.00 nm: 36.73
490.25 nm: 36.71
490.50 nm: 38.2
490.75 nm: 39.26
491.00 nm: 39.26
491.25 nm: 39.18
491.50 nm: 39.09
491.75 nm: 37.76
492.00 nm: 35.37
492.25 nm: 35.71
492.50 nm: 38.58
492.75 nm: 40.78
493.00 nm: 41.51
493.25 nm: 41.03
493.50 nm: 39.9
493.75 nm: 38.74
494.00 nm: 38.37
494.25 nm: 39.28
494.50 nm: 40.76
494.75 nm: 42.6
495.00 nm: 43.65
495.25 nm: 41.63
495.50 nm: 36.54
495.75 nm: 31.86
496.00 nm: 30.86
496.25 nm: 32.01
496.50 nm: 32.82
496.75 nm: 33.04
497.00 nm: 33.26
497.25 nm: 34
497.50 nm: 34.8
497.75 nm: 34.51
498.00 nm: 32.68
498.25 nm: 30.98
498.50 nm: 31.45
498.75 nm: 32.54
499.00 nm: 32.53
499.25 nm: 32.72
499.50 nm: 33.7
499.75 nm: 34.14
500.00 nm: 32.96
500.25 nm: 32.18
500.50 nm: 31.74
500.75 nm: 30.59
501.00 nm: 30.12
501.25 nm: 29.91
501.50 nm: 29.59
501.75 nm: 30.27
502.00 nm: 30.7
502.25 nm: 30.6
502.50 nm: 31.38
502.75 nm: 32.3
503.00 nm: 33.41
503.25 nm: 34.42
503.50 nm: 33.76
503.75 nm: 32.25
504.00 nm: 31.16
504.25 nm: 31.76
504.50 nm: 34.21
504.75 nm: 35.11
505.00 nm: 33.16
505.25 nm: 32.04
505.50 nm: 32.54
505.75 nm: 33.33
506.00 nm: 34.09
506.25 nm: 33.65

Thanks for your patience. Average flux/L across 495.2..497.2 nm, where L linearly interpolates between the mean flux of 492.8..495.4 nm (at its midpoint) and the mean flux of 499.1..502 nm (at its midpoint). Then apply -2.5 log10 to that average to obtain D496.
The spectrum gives 0.12 mag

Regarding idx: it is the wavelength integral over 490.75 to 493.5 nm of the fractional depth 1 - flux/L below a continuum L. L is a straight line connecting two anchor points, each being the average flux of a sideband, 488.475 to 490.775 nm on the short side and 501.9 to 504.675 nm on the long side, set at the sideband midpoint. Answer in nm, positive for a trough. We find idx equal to -0.29 nm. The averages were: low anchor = 35.9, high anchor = 32.4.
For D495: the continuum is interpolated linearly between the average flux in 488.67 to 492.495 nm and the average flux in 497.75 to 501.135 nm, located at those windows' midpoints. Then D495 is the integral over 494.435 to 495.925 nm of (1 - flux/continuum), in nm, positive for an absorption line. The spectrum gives -0.201 nm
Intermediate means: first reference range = 36.9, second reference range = 32.3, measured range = 39.2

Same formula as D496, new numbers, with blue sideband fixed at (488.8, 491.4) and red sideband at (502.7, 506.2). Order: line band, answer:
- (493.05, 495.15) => -0.13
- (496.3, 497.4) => 0.06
